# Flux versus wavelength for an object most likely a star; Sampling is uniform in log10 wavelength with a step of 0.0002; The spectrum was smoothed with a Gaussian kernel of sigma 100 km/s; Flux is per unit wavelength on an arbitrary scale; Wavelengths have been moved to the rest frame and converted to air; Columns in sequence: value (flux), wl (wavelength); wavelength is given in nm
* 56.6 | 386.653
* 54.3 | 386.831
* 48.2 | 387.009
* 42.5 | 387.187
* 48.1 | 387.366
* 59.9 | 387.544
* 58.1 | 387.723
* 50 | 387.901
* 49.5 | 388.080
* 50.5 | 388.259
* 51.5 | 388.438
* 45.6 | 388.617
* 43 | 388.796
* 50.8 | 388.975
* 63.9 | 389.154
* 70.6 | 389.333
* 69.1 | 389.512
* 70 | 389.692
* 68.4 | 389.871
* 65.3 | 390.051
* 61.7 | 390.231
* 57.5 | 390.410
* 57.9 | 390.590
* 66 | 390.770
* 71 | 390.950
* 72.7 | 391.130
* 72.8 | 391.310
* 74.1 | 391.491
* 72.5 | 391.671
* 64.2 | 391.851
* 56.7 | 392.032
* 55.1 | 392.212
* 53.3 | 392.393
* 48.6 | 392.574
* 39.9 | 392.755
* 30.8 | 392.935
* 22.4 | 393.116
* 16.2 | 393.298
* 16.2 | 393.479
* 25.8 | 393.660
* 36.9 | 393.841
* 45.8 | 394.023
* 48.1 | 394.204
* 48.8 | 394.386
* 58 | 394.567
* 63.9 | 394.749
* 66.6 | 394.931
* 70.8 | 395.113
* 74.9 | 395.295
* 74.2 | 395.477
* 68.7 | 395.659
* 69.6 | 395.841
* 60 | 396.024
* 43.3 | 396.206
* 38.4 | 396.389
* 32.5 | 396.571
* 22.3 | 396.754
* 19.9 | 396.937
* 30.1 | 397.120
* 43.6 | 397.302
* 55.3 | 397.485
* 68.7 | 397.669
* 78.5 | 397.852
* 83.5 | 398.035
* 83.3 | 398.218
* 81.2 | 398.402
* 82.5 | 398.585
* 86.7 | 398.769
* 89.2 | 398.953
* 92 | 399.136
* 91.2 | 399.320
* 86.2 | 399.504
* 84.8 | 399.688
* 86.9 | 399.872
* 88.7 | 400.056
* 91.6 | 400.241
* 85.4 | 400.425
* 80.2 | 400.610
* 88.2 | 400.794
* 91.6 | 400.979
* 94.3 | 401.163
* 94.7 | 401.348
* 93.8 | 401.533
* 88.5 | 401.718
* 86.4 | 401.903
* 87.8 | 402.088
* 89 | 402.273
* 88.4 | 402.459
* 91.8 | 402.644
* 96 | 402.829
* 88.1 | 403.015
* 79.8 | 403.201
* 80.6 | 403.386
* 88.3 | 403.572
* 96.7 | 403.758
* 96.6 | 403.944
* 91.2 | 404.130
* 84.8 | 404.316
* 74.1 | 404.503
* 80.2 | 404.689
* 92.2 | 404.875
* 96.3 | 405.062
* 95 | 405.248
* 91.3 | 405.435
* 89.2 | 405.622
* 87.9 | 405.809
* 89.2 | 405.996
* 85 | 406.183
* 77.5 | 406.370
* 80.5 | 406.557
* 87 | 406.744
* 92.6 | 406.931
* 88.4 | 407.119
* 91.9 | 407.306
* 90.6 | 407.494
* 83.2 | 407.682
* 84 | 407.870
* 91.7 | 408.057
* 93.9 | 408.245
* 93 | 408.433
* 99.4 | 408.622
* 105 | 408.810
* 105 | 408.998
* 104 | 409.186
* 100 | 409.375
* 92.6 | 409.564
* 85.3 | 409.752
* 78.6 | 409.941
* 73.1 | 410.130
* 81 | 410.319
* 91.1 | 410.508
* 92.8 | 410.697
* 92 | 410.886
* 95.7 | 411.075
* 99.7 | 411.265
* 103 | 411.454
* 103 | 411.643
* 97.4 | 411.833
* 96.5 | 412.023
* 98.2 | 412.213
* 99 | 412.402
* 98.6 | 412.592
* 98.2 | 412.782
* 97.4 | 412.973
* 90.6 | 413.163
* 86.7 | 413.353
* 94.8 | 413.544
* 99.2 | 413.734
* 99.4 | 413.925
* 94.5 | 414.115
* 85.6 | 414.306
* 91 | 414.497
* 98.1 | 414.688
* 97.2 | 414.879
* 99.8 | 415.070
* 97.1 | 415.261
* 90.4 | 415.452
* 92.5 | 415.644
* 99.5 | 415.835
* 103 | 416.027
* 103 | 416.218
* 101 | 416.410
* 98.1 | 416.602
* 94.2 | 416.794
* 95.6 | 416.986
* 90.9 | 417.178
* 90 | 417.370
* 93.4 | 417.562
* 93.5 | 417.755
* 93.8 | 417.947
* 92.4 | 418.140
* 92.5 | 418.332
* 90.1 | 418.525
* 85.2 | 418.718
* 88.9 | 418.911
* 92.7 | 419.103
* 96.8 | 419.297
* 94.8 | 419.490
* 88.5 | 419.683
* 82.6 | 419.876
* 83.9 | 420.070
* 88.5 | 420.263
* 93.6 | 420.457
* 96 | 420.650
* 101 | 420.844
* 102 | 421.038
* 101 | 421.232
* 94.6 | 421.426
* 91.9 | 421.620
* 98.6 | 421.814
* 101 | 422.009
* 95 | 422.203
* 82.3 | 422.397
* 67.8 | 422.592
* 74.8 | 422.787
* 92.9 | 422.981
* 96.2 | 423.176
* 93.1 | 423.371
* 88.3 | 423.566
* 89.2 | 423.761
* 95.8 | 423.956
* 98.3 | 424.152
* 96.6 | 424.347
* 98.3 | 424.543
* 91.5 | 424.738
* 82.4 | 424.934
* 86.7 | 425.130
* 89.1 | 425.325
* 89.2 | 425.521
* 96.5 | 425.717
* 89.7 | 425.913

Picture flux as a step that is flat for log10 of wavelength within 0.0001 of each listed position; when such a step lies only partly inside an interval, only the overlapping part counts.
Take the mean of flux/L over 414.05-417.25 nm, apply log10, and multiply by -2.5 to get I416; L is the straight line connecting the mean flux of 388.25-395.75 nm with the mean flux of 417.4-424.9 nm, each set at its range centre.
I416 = -0.13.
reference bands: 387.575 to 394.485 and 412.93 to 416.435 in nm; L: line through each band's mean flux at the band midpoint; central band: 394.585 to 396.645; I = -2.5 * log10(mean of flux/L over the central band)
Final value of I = 0.016 mag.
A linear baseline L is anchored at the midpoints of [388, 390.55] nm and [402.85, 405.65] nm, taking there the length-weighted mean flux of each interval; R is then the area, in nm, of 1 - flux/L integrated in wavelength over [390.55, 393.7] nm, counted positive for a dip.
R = 0.61 nm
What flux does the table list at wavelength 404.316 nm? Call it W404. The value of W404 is 84.8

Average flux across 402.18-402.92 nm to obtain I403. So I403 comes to 91.3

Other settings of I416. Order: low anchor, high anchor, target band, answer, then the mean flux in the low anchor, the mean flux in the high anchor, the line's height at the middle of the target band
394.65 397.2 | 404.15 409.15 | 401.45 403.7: -0.17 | 52.6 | 89.8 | 75.6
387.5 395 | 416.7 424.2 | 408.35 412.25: -0.20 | 53.9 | 91.8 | 78.6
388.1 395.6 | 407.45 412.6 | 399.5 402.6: -0.19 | 55.4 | 93.8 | 74.8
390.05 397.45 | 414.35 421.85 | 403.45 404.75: -0.25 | 51.5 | 94.2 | 69.6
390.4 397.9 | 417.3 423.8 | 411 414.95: -0.20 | 52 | 91.4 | 80.1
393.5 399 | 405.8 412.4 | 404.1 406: -0.09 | 57.6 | 91.9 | 81.1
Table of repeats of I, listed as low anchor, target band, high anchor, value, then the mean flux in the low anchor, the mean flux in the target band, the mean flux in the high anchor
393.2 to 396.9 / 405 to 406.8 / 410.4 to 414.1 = -0.12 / 48.6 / 87.8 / 96.4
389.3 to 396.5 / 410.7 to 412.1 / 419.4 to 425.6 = -0.24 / 56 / 97.9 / 91.4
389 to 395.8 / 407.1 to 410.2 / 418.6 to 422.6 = -0.19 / 56.8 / 92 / 92.3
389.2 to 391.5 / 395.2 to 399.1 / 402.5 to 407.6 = 0.24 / 67.2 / 61.7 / 88.2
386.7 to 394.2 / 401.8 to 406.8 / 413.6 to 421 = -0.18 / 53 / 87.8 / 94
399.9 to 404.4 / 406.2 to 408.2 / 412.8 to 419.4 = 0.05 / 89.2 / 86.9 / 94.4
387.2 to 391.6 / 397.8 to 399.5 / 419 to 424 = -0.23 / 60.1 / 85.6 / 91.6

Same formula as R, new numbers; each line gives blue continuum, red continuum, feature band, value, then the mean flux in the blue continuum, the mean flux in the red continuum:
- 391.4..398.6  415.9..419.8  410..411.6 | -0.19 nm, 52.8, 93.9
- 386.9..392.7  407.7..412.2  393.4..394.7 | 0.50 nm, 58.9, 93.7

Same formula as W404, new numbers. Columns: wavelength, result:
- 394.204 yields 48.1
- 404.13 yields 91.2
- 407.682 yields 83.2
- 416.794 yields 94.2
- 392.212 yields 55.1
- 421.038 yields 102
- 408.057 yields 91.7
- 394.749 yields 63.9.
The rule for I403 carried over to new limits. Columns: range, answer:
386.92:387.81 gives 51.3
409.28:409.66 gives 96.2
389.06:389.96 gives 68.4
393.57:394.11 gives 36.1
